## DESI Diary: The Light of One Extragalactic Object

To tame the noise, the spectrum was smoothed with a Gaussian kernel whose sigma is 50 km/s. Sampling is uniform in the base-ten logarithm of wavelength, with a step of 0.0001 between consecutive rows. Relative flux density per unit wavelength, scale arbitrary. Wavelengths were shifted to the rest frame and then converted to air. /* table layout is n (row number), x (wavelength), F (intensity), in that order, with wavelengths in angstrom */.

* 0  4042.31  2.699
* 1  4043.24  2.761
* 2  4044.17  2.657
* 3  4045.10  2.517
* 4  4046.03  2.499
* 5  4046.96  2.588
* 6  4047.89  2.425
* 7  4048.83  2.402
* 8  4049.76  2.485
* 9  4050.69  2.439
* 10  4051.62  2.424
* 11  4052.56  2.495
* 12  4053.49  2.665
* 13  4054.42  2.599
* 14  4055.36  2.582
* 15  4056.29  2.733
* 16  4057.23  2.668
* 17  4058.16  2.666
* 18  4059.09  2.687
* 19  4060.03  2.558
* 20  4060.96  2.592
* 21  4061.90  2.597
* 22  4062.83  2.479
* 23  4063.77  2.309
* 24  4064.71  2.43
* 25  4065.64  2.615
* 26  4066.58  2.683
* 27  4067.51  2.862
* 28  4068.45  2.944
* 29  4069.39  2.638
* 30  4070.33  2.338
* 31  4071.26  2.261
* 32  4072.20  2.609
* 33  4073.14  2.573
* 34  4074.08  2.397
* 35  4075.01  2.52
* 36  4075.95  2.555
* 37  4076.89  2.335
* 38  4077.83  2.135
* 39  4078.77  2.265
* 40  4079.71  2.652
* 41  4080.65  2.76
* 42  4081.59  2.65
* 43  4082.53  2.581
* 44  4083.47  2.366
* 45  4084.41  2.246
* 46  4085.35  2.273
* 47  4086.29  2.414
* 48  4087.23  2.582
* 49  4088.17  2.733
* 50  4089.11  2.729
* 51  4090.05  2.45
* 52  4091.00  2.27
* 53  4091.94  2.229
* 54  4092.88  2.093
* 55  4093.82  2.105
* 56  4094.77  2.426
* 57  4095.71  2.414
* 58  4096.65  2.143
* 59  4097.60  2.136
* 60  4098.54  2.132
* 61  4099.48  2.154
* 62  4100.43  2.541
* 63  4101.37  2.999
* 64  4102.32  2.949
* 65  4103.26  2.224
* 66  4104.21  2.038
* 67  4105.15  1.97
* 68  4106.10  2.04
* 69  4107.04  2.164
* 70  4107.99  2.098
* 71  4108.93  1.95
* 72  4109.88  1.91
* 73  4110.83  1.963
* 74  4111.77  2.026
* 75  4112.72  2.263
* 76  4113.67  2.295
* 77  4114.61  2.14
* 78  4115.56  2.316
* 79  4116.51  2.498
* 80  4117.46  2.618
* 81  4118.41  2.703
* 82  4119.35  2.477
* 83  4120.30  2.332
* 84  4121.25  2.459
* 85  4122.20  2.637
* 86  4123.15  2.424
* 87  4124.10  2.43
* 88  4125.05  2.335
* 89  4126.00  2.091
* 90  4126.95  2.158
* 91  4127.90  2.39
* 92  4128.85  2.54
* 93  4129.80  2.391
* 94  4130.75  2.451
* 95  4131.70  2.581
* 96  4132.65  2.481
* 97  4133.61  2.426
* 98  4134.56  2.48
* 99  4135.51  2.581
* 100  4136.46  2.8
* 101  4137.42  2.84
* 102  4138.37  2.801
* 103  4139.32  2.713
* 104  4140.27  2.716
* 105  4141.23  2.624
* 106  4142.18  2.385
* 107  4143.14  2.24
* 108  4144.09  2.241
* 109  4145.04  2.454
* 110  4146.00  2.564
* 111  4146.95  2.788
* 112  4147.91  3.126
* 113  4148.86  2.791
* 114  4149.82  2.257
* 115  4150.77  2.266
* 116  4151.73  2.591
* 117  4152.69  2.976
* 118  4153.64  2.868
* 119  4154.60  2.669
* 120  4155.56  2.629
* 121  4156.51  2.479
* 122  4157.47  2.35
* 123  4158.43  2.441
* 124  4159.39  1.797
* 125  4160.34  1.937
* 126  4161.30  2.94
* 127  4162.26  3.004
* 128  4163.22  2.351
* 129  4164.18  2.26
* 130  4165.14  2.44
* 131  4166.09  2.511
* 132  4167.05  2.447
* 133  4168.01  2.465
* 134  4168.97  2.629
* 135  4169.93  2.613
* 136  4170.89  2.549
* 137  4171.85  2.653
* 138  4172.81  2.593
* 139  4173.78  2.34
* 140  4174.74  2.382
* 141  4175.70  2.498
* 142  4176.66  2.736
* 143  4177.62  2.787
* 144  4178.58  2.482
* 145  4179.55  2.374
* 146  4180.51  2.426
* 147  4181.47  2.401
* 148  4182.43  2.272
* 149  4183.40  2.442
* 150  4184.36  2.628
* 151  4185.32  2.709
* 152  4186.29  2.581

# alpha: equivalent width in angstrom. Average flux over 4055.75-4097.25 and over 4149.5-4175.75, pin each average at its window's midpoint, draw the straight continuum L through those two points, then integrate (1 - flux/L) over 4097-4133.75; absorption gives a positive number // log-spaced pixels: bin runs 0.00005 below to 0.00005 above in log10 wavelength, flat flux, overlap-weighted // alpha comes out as 2.5 angstrom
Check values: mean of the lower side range 2.49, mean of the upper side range 2.5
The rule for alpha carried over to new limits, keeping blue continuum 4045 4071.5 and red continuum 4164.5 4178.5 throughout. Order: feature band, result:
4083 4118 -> 3.6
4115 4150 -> 0.4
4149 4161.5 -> 0.3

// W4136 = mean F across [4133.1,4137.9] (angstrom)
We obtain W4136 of 2.62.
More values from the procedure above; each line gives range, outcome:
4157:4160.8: 2.13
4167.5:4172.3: 2.58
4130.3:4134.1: 2.48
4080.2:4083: 2.66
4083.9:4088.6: 2.45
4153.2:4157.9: 2.6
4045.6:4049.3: 2.48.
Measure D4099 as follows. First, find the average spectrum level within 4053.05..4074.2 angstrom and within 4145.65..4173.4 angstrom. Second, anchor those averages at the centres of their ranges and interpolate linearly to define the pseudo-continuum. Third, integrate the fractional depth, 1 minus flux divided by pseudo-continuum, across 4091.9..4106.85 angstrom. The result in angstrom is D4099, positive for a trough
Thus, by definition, 1.7 angstrom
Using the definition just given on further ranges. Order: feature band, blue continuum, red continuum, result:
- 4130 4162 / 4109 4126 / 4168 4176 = -1.7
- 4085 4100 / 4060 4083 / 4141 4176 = 1.2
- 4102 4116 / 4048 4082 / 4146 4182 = 2.2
